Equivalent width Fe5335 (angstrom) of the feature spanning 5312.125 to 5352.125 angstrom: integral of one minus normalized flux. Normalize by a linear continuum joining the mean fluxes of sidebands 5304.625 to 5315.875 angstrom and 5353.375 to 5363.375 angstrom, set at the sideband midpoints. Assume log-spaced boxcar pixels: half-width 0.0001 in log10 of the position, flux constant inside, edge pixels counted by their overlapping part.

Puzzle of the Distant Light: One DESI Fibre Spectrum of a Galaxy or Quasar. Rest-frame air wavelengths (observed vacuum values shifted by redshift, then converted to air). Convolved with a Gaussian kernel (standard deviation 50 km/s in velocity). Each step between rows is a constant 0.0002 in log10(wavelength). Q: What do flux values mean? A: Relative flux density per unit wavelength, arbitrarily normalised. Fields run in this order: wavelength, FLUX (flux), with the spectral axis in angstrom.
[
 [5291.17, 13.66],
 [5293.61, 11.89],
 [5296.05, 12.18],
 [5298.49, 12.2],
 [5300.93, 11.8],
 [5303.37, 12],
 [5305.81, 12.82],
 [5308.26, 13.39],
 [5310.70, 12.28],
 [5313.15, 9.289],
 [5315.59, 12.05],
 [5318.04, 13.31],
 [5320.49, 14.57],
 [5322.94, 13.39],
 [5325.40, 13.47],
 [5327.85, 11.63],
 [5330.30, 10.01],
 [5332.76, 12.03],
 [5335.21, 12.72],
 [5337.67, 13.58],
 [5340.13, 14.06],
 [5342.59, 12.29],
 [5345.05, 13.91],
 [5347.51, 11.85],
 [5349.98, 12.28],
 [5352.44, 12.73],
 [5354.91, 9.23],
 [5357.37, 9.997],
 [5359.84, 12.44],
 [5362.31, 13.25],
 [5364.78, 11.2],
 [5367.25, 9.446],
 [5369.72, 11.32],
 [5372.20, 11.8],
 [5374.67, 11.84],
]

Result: -3.2 angstrom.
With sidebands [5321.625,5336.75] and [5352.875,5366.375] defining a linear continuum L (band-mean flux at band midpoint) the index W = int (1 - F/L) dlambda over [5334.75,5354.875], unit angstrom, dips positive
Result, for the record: -1.6 angstrom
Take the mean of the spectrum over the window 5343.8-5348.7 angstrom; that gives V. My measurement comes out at 12.9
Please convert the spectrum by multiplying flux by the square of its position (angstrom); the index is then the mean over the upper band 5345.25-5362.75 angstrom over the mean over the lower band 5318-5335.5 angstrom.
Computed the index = 0.94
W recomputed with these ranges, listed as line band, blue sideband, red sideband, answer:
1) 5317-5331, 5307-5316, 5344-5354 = -0.96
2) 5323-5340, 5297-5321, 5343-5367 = -0.54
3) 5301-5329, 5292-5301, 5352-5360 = -2.04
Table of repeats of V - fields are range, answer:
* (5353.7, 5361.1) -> 10.6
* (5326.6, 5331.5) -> 10.9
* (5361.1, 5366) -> 12.2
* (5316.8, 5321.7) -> 13.9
